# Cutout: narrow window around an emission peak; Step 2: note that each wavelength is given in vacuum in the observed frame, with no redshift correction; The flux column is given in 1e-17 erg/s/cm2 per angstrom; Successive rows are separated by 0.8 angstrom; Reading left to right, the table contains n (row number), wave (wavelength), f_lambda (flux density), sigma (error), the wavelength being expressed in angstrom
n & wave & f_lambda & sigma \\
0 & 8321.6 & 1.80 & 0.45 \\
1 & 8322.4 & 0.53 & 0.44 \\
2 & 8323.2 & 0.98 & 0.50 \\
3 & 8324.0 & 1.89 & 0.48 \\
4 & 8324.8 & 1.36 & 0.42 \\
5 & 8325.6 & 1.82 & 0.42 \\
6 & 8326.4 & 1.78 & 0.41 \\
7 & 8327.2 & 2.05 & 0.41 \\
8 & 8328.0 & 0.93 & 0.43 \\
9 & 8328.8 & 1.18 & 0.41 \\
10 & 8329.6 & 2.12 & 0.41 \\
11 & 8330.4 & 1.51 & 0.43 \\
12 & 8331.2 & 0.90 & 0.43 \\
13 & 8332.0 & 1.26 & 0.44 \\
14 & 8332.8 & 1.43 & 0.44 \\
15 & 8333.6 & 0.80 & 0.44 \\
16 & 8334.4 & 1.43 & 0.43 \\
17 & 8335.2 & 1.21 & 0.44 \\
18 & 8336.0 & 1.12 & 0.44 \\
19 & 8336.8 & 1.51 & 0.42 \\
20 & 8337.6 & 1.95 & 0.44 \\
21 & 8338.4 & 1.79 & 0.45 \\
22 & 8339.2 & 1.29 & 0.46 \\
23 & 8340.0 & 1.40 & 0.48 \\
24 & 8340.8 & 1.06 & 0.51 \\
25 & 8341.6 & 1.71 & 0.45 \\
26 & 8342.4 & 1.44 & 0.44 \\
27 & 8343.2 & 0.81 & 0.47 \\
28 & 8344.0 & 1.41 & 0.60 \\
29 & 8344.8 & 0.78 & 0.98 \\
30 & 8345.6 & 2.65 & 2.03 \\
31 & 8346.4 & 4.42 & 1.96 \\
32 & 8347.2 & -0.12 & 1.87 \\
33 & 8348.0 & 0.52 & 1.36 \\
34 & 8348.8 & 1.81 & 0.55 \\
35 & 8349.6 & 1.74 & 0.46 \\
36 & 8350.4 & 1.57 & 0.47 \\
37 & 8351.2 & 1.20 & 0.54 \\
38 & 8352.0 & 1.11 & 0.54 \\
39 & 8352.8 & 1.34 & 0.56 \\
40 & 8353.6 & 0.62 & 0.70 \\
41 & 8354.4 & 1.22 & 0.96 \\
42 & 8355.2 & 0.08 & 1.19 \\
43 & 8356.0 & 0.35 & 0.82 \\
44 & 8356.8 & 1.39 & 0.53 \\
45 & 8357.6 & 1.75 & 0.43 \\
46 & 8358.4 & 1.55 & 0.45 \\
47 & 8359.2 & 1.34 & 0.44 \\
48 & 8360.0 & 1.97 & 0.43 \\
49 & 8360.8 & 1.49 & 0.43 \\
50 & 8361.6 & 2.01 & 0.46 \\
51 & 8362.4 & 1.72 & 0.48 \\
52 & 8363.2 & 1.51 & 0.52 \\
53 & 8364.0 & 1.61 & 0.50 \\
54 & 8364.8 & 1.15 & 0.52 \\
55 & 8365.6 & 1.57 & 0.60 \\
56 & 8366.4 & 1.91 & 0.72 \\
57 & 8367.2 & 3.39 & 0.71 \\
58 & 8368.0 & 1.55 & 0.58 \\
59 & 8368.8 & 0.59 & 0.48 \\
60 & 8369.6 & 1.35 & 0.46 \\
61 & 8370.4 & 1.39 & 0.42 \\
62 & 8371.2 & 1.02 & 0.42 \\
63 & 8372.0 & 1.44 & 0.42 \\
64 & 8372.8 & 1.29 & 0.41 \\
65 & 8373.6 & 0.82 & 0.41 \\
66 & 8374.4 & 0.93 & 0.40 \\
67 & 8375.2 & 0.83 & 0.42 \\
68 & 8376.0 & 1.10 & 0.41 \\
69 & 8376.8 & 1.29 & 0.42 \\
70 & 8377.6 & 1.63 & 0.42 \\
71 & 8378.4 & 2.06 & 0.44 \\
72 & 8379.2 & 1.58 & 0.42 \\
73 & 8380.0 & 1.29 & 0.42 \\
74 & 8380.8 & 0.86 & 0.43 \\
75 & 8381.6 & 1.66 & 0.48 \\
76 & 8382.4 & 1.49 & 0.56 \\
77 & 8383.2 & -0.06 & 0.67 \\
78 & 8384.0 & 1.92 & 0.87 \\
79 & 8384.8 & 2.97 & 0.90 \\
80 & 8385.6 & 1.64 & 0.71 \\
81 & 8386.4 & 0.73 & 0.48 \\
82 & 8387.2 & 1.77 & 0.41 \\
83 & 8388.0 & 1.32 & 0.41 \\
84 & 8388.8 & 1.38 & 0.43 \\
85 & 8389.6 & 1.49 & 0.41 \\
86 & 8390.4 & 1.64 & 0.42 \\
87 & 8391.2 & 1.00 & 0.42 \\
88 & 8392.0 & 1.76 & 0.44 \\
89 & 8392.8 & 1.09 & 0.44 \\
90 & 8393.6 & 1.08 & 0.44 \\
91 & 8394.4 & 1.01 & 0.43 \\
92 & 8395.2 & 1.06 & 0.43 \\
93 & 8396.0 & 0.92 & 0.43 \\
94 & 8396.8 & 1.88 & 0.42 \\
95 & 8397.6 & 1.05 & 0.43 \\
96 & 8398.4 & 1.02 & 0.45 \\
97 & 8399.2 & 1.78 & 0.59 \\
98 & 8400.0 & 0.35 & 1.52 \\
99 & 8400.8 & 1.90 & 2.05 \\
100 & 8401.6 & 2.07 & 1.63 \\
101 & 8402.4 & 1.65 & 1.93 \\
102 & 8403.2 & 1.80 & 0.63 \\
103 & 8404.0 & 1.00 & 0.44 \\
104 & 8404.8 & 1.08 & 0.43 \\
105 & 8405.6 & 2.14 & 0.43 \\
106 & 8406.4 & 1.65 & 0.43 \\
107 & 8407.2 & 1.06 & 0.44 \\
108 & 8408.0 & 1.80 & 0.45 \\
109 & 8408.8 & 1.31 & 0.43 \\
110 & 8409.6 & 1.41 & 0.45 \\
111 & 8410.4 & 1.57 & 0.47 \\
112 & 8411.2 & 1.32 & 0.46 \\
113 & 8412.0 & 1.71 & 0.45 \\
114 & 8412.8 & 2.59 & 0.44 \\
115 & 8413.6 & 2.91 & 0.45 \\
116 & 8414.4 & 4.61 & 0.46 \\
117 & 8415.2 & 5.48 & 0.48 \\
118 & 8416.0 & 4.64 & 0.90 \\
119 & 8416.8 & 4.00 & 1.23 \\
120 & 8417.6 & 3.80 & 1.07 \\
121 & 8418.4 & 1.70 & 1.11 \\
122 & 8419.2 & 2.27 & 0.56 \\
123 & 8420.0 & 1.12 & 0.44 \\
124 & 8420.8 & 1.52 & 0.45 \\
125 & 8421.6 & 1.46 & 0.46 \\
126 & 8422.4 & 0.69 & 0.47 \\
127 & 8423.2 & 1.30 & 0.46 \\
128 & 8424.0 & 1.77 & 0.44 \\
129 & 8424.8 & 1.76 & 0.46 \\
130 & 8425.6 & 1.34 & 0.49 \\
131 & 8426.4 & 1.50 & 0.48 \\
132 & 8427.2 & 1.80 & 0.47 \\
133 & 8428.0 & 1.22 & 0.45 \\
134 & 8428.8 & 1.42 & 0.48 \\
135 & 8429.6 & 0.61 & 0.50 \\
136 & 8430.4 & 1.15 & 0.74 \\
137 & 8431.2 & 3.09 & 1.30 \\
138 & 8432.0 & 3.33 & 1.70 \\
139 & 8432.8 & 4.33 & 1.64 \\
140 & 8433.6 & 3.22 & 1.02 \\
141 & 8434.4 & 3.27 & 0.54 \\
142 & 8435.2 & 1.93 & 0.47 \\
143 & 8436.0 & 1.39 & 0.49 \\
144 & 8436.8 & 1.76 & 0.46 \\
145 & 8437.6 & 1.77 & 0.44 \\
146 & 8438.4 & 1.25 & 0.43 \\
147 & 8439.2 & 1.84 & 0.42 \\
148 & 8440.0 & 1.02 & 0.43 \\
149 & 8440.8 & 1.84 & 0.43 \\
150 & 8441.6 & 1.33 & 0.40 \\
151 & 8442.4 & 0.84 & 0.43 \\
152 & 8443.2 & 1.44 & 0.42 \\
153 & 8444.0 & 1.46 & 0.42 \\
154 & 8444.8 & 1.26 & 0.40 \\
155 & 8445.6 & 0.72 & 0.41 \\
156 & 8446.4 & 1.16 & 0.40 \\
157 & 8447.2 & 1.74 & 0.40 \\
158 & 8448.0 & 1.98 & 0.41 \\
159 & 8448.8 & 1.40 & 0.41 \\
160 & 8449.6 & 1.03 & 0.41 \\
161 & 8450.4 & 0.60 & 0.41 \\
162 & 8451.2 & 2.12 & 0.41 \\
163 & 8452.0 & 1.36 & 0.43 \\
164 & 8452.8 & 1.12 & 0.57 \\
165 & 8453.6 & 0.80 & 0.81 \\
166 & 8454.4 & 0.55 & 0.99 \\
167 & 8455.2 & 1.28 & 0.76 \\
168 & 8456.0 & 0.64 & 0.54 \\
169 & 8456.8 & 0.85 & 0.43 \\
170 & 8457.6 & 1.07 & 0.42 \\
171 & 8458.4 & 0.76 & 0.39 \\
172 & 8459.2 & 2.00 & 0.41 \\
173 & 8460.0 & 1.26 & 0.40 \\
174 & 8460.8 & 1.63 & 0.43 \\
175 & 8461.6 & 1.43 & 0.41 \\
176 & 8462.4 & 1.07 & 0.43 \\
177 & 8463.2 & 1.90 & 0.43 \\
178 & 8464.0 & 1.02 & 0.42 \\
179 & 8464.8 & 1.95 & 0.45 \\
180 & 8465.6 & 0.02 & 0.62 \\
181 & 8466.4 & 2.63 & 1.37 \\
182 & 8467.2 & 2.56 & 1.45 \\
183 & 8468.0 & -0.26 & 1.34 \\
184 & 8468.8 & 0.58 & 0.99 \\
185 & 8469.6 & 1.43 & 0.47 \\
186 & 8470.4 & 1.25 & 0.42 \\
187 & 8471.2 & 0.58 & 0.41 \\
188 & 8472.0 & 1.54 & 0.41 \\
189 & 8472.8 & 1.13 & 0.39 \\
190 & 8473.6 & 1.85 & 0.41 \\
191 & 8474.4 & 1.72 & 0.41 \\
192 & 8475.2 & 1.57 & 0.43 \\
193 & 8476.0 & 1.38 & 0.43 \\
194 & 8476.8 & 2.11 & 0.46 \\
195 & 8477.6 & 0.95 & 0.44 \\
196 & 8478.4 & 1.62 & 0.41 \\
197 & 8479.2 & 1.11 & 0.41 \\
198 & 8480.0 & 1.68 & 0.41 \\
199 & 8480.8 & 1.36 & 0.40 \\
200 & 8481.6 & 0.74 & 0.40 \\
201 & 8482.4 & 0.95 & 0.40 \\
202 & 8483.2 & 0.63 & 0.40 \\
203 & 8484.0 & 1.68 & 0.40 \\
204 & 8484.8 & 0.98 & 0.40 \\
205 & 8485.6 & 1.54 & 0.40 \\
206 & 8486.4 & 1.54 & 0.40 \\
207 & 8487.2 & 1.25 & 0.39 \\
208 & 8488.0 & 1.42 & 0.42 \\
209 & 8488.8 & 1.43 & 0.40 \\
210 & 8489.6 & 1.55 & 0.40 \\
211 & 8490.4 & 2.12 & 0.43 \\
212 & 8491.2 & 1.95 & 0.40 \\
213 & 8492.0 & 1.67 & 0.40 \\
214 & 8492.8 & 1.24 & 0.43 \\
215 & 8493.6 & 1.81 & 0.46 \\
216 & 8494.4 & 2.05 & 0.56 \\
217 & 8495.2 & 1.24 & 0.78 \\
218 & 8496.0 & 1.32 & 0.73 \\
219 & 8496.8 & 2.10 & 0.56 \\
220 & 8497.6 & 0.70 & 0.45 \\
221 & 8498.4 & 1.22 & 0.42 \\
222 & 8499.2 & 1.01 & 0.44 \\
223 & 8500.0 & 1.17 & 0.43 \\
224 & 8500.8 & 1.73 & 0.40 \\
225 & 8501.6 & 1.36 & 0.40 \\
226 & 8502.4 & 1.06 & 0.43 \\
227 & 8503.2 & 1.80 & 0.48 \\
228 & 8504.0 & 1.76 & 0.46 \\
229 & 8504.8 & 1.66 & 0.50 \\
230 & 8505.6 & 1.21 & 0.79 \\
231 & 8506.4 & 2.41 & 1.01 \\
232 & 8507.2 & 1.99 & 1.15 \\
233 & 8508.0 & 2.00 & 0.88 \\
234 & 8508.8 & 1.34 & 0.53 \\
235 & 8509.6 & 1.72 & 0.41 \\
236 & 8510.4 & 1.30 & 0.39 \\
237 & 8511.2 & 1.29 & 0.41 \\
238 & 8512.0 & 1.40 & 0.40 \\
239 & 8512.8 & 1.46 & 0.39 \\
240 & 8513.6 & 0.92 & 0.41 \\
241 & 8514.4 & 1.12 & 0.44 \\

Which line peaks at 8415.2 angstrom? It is [S II]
